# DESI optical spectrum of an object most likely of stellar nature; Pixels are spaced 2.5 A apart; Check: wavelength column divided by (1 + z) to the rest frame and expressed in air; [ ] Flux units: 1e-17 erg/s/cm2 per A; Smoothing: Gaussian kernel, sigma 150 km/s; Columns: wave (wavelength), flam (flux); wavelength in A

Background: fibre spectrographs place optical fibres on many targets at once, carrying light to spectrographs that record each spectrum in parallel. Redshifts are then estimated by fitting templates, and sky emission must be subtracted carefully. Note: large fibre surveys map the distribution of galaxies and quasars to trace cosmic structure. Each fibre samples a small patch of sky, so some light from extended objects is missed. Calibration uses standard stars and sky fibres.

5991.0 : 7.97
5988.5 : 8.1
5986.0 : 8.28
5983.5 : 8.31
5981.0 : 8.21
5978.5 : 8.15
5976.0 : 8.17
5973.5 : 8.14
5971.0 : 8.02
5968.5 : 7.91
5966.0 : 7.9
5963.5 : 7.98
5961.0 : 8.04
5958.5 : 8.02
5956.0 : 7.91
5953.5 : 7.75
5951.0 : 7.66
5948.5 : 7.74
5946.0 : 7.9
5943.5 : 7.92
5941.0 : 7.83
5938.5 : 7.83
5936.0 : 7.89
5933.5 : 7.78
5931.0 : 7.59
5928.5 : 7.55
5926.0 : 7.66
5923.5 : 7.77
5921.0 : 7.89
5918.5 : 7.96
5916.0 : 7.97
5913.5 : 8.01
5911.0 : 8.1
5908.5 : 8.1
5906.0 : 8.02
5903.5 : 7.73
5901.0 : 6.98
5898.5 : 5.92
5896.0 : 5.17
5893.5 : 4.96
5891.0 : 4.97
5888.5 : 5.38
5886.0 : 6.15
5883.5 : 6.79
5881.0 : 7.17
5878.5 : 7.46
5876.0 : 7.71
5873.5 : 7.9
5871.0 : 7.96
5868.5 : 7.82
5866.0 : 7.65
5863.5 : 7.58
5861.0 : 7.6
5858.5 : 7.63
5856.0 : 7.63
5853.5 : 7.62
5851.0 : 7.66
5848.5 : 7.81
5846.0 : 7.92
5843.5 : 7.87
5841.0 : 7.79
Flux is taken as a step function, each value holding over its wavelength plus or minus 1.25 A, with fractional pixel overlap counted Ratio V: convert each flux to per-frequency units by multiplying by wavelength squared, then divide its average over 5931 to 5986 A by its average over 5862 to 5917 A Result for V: 1.2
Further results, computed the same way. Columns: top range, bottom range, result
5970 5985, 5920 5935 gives 1.08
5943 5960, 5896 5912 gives 1.09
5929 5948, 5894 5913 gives 1.11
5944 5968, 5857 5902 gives 1.19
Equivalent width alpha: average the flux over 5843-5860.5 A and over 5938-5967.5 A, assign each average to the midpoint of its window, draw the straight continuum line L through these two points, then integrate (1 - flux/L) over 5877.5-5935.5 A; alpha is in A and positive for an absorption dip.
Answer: 5.3 A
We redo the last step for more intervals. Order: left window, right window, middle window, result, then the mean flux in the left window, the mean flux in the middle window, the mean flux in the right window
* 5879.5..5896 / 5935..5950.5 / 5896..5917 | -2.9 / 5.87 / 7.45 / 7.84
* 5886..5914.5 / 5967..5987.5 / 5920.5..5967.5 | -2.1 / 6.63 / 7.82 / 8.15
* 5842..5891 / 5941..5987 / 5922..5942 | 0.1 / 7.38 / 7.74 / 7.99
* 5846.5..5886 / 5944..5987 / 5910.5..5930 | -0.1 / 7.56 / 7.85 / 8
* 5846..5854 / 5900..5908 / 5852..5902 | 5.1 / 7.74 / 6.91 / 7.64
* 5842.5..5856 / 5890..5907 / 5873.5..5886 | -0.7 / 7.76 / 7.23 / 6.24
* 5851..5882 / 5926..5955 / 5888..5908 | 3.8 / 7.65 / 6.24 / 7.76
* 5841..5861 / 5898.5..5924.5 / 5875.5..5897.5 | 4.6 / 7.73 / 6.14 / 7.76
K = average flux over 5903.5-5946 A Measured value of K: 7.86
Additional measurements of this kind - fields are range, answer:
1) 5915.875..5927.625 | 7.83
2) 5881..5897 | 5.7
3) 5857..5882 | 7.65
